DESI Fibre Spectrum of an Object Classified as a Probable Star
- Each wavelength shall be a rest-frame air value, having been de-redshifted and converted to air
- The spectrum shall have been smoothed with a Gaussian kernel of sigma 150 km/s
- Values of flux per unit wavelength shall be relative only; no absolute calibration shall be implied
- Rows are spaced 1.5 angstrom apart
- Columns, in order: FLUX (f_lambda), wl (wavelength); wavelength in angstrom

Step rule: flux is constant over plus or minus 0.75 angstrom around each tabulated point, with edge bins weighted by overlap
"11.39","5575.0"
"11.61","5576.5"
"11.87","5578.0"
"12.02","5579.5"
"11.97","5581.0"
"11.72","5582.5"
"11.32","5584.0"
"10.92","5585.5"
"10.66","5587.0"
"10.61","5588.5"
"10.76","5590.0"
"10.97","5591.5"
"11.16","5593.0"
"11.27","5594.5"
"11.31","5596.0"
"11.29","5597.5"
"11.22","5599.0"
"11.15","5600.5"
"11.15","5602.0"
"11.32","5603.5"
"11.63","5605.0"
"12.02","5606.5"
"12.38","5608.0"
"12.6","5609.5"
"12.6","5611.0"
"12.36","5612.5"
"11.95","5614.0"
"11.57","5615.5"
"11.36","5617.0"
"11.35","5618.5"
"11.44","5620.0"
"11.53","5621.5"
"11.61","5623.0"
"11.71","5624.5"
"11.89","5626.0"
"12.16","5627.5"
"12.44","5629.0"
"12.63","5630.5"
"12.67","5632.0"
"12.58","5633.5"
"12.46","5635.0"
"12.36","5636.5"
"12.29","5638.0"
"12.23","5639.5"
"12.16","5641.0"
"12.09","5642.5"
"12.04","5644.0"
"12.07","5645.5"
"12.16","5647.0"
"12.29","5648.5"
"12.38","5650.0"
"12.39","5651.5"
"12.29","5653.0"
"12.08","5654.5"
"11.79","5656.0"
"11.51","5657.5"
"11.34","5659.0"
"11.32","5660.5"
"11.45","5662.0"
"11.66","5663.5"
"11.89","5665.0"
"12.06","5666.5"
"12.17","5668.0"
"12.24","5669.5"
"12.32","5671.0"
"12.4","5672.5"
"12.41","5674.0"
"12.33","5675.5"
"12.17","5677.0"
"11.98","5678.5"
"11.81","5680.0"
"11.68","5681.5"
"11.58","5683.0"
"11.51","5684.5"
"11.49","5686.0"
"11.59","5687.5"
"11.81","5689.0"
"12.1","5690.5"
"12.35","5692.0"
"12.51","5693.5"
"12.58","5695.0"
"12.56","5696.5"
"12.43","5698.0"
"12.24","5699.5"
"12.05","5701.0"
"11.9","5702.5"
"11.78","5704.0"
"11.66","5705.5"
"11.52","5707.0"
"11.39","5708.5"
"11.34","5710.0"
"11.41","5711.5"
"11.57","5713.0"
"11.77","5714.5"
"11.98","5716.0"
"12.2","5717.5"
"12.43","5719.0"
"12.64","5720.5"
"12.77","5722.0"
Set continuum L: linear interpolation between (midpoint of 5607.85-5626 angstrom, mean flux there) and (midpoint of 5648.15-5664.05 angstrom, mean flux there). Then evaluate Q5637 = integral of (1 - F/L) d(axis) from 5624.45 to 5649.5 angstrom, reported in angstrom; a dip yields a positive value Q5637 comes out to -0.87 angstrom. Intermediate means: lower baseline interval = 11.9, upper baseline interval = 11.9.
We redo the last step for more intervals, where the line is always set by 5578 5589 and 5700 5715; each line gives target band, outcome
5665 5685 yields -0.8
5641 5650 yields -0.5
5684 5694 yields -0.3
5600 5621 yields -0.6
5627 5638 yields -0.9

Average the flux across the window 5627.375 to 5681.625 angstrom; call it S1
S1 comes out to 12.1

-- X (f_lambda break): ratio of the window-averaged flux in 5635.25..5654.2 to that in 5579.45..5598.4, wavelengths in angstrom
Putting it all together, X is 1.1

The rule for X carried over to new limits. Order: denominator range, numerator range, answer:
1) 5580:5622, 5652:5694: 1.04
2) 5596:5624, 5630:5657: 1.05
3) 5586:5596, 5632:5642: 1.13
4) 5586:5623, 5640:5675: 1.05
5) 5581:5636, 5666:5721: 1.03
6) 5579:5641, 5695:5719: 1.01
